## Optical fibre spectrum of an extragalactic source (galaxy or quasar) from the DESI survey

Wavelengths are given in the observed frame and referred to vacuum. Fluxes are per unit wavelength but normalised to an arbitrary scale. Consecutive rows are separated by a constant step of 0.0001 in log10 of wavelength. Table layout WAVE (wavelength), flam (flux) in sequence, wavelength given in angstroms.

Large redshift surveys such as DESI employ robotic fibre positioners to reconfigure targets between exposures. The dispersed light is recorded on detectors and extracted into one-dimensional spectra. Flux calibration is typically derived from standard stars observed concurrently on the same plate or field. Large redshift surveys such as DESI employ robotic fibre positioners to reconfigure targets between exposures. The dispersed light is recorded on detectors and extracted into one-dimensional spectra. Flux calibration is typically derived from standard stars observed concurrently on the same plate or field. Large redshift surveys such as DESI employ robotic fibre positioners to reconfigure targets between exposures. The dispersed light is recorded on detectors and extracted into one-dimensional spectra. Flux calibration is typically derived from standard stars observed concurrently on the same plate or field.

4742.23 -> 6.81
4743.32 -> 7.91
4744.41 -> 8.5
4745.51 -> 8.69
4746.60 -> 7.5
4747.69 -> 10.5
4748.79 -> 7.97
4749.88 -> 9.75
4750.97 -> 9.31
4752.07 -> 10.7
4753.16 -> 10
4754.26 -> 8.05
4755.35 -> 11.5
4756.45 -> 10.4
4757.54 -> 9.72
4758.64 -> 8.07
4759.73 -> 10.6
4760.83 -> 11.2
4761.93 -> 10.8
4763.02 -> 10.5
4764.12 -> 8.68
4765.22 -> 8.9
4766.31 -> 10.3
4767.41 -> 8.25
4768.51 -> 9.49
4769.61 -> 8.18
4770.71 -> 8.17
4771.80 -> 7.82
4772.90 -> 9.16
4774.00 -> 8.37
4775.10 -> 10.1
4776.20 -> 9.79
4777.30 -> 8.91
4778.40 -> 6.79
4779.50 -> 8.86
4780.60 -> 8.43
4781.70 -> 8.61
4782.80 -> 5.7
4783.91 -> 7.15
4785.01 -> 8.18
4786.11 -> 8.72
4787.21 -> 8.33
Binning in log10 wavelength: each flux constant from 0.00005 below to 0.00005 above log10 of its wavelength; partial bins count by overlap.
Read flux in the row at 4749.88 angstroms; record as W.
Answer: 9.75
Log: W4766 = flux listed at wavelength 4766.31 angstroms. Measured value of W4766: 10.3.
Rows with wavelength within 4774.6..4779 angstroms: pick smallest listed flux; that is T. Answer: 6.79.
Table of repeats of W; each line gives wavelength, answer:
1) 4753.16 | 10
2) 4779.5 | 8.86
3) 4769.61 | 8.18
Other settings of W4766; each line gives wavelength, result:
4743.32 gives 7.91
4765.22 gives 8.9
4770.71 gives 8.17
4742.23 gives 6.81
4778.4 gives 6.79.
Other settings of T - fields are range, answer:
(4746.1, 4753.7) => 7.5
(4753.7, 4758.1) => 8.05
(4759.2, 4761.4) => 10.6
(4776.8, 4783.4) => 5.7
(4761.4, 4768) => 8.25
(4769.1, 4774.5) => 7.82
